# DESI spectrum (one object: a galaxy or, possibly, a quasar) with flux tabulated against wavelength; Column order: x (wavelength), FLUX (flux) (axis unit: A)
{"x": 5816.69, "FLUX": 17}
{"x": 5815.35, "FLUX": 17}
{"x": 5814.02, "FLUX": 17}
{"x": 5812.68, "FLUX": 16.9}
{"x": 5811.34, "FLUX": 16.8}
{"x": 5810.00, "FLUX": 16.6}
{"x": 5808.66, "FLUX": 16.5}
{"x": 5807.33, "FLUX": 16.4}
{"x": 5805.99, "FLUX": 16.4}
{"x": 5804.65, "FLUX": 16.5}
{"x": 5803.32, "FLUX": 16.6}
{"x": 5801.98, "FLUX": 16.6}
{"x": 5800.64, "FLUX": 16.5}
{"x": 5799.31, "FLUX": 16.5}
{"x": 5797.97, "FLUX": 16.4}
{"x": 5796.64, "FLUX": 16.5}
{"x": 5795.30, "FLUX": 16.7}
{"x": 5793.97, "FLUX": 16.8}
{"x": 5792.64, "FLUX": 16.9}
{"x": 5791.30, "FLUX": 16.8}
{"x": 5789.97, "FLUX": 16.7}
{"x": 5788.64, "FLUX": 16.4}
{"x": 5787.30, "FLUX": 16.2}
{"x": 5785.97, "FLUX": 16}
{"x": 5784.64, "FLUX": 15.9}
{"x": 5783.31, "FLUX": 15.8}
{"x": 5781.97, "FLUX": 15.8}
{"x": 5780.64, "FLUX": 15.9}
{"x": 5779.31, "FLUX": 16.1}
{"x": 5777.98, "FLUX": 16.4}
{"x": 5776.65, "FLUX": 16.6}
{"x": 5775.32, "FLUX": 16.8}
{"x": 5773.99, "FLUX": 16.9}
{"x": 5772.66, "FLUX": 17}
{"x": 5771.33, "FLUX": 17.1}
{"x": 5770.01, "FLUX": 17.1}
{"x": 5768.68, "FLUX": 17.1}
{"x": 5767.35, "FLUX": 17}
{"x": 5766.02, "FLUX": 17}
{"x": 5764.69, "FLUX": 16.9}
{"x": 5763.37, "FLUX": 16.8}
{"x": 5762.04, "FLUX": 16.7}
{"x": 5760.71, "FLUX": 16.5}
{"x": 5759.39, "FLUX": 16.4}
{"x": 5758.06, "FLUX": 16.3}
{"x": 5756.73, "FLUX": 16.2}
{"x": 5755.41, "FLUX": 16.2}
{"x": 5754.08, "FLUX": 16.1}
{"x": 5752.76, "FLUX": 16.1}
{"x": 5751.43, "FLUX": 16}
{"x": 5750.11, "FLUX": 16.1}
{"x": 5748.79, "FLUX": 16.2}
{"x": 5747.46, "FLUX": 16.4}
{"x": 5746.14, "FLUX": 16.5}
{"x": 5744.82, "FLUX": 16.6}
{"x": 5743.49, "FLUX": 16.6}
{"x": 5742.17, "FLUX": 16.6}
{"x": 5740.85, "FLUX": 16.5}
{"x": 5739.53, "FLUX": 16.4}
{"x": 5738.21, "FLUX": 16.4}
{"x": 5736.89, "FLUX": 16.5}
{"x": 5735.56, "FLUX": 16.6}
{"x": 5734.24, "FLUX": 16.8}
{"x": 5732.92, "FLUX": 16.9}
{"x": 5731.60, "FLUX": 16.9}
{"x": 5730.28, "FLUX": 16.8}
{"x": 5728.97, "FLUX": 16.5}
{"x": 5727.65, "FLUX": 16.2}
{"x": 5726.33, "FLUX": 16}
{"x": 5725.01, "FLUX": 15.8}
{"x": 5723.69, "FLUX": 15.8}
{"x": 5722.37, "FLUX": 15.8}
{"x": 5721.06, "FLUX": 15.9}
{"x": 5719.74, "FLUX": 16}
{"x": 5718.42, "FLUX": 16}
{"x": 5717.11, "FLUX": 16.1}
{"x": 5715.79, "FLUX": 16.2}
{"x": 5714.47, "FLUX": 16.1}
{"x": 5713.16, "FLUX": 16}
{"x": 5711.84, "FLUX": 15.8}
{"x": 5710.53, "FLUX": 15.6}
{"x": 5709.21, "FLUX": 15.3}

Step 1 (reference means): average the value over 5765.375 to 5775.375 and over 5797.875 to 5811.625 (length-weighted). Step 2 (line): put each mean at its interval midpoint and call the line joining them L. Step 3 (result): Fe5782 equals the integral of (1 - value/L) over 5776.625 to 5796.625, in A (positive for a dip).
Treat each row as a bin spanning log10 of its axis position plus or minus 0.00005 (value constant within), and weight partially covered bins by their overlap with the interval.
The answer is 0.5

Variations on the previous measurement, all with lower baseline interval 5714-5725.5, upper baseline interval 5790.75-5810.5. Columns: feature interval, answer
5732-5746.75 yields -0.4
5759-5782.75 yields -0.5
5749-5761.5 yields 0.0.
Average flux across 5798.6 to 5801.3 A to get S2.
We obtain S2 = 16.5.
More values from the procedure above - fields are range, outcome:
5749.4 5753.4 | 16.1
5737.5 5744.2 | 16.5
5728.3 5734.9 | 16.8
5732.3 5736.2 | 16.8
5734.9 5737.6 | 16.5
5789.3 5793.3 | 16.8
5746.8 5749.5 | 16.3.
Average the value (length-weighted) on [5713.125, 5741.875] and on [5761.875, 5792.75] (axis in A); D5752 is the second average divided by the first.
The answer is 1.02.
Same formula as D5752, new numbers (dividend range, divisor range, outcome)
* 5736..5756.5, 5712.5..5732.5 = 1.01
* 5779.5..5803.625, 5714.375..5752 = 1.00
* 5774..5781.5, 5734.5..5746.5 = 0.99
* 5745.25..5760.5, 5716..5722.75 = 1.02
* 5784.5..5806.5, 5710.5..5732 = 1.03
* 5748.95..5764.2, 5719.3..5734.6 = 1.00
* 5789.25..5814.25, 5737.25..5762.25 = 1.02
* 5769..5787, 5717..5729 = 1.03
